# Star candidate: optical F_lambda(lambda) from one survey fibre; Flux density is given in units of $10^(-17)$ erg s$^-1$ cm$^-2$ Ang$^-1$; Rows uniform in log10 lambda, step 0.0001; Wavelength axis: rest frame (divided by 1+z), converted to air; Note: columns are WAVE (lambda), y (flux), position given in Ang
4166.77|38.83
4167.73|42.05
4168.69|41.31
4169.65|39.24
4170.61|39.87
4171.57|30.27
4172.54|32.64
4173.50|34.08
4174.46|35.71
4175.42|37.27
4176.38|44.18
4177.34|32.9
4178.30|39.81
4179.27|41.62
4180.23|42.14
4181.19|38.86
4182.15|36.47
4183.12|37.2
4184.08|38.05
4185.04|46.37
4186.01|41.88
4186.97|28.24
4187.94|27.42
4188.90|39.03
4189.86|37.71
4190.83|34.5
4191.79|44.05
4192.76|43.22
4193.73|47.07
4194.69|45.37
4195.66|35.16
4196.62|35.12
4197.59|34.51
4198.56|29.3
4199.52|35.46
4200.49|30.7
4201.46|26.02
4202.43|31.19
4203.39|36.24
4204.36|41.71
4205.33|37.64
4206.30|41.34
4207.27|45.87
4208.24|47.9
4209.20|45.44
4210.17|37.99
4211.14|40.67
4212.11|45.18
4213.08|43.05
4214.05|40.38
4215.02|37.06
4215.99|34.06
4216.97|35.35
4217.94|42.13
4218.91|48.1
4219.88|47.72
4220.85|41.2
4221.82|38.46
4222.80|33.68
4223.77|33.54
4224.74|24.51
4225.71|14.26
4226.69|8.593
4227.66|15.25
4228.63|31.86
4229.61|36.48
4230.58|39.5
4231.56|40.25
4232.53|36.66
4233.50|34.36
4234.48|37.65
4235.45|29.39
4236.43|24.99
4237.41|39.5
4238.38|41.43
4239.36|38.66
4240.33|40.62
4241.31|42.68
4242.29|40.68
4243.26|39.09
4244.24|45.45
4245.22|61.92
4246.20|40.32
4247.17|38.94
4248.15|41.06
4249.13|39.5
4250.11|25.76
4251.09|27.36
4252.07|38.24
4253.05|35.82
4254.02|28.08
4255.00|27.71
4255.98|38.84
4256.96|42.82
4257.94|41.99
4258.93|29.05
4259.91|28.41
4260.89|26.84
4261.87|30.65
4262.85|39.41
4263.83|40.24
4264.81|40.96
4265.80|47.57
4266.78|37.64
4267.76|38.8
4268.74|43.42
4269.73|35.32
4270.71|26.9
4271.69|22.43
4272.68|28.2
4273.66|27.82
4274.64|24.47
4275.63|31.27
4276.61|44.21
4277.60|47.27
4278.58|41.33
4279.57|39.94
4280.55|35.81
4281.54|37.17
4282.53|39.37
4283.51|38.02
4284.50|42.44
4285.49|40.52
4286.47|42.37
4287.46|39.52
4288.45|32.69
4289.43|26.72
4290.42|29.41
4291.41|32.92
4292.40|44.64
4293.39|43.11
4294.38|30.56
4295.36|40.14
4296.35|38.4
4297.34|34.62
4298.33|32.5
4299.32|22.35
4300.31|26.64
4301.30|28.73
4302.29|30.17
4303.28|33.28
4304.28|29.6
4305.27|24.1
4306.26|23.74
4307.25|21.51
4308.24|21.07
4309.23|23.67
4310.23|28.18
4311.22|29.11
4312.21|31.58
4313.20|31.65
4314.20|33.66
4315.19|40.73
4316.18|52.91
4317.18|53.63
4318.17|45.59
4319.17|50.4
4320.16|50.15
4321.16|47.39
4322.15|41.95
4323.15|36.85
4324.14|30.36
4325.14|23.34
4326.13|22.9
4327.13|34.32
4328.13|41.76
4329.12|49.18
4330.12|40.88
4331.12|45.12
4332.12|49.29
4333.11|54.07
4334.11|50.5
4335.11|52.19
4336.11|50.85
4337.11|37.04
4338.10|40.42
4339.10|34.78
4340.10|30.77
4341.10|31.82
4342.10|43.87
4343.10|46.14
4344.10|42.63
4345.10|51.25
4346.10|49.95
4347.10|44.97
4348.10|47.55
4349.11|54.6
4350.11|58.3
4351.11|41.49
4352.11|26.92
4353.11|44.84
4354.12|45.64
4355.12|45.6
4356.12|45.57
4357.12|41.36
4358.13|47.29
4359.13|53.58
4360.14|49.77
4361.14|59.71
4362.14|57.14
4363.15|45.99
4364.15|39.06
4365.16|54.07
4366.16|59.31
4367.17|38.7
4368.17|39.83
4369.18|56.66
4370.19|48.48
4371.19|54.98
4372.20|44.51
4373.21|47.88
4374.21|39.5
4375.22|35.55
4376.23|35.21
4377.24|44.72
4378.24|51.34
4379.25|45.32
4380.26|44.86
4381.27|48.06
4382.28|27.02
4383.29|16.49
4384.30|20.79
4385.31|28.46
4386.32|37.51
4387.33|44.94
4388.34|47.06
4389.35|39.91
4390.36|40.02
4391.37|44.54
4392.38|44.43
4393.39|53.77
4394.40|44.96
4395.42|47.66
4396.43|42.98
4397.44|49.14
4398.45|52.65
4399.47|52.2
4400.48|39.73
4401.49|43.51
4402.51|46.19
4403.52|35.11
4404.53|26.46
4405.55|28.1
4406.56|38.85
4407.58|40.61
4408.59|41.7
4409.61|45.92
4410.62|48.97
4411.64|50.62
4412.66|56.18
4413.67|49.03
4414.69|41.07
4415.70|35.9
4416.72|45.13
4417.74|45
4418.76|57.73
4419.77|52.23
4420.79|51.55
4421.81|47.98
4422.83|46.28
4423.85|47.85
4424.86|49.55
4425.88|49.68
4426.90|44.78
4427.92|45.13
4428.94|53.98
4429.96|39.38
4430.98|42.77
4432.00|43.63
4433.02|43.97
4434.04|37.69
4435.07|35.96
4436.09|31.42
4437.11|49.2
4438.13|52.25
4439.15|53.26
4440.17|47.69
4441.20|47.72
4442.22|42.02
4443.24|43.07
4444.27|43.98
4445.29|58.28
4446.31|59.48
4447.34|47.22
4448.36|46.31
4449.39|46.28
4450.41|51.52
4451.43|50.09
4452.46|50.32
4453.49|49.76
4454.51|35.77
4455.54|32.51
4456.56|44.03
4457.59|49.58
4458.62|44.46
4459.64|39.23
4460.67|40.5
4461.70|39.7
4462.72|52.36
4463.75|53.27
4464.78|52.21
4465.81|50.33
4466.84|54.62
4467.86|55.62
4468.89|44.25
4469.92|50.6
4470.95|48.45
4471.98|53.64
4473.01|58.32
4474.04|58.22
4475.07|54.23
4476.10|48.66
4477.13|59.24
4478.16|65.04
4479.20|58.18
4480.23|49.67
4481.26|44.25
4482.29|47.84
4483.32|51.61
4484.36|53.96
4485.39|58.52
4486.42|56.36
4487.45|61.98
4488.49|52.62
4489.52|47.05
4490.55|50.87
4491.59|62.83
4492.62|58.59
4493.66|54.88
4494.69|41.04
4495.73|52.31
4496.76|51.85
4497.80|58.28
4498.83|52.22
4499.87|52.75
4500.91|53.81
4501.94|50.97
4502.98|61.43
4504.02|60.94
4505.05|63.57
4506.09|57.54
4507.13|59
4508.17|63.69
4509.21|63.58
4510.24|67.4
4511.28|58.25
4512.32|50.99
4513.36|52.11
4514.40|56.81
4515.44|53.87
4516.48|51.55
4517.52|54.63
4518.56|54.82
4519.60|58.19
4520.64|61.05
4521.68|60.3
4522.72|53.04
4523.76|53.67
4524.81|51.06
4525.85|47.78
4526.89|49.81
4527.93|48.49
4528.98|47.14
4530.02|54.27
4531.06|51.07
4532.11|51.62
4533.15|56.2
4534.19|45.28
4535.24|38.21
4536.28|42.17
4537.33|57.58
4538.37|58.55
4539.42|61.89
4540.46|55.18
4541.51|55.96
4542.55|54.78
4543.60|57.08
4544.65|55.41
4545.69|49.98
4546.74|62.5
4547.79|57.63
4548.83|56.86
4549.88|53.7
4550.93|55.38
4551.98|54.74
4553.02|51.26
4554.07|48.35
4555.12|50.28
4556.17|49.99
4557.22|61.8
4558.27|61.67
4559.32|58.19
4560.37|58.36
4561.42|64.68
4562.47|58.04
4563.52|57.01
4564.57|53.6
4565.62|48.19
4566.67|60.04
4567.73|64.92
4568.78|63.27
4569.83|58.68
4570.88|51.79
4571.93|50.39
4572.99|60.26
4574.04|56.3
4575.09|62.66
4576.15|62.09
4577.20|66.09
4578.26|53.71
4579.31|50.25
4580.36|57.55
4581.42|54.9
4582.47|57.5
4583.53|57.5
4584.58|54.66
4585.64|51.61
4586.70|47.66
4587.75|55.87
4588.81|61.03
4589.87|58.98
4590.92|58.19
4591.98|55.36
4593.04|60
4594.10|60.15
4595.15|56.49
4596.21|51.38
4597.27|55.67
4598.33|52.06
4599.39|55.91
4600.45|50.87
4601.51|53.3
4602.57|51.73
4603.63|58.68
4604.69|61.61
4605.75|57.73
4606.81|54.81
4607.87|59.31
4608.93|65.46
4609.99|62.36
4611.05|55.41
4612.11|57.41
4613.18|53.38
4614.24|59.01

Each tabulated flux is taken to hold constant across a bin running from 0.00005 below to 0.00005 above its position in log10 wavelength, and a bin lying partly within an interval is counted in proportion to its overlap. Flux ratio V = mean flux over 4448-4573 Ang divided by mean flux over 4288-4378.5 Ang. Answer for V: 1.32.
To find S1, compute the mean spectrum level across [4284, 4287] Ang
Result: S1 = 41.7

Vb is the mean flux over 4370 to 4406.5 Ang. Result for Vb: 41.4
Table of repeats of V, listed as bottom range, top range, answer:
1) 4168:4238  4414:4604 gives 1.44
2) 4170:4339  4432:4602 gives 1.45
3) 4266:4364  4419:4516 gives 1.31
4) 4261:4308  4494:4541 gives 1.57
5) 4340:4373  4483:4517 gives 1.19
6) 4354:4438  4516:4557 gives 1.20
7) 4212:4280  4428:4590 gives 1.47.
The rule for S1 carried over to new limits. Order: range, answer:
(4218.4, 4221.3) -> 45.8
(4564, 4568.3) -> 56.7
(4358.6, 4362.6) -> 55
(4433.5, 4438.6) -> 41.2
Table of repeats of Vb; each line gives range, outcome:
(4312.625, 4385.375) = 43.5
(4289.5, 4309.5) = 30.5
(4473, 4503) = 54.1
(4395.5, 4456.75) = 45.5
